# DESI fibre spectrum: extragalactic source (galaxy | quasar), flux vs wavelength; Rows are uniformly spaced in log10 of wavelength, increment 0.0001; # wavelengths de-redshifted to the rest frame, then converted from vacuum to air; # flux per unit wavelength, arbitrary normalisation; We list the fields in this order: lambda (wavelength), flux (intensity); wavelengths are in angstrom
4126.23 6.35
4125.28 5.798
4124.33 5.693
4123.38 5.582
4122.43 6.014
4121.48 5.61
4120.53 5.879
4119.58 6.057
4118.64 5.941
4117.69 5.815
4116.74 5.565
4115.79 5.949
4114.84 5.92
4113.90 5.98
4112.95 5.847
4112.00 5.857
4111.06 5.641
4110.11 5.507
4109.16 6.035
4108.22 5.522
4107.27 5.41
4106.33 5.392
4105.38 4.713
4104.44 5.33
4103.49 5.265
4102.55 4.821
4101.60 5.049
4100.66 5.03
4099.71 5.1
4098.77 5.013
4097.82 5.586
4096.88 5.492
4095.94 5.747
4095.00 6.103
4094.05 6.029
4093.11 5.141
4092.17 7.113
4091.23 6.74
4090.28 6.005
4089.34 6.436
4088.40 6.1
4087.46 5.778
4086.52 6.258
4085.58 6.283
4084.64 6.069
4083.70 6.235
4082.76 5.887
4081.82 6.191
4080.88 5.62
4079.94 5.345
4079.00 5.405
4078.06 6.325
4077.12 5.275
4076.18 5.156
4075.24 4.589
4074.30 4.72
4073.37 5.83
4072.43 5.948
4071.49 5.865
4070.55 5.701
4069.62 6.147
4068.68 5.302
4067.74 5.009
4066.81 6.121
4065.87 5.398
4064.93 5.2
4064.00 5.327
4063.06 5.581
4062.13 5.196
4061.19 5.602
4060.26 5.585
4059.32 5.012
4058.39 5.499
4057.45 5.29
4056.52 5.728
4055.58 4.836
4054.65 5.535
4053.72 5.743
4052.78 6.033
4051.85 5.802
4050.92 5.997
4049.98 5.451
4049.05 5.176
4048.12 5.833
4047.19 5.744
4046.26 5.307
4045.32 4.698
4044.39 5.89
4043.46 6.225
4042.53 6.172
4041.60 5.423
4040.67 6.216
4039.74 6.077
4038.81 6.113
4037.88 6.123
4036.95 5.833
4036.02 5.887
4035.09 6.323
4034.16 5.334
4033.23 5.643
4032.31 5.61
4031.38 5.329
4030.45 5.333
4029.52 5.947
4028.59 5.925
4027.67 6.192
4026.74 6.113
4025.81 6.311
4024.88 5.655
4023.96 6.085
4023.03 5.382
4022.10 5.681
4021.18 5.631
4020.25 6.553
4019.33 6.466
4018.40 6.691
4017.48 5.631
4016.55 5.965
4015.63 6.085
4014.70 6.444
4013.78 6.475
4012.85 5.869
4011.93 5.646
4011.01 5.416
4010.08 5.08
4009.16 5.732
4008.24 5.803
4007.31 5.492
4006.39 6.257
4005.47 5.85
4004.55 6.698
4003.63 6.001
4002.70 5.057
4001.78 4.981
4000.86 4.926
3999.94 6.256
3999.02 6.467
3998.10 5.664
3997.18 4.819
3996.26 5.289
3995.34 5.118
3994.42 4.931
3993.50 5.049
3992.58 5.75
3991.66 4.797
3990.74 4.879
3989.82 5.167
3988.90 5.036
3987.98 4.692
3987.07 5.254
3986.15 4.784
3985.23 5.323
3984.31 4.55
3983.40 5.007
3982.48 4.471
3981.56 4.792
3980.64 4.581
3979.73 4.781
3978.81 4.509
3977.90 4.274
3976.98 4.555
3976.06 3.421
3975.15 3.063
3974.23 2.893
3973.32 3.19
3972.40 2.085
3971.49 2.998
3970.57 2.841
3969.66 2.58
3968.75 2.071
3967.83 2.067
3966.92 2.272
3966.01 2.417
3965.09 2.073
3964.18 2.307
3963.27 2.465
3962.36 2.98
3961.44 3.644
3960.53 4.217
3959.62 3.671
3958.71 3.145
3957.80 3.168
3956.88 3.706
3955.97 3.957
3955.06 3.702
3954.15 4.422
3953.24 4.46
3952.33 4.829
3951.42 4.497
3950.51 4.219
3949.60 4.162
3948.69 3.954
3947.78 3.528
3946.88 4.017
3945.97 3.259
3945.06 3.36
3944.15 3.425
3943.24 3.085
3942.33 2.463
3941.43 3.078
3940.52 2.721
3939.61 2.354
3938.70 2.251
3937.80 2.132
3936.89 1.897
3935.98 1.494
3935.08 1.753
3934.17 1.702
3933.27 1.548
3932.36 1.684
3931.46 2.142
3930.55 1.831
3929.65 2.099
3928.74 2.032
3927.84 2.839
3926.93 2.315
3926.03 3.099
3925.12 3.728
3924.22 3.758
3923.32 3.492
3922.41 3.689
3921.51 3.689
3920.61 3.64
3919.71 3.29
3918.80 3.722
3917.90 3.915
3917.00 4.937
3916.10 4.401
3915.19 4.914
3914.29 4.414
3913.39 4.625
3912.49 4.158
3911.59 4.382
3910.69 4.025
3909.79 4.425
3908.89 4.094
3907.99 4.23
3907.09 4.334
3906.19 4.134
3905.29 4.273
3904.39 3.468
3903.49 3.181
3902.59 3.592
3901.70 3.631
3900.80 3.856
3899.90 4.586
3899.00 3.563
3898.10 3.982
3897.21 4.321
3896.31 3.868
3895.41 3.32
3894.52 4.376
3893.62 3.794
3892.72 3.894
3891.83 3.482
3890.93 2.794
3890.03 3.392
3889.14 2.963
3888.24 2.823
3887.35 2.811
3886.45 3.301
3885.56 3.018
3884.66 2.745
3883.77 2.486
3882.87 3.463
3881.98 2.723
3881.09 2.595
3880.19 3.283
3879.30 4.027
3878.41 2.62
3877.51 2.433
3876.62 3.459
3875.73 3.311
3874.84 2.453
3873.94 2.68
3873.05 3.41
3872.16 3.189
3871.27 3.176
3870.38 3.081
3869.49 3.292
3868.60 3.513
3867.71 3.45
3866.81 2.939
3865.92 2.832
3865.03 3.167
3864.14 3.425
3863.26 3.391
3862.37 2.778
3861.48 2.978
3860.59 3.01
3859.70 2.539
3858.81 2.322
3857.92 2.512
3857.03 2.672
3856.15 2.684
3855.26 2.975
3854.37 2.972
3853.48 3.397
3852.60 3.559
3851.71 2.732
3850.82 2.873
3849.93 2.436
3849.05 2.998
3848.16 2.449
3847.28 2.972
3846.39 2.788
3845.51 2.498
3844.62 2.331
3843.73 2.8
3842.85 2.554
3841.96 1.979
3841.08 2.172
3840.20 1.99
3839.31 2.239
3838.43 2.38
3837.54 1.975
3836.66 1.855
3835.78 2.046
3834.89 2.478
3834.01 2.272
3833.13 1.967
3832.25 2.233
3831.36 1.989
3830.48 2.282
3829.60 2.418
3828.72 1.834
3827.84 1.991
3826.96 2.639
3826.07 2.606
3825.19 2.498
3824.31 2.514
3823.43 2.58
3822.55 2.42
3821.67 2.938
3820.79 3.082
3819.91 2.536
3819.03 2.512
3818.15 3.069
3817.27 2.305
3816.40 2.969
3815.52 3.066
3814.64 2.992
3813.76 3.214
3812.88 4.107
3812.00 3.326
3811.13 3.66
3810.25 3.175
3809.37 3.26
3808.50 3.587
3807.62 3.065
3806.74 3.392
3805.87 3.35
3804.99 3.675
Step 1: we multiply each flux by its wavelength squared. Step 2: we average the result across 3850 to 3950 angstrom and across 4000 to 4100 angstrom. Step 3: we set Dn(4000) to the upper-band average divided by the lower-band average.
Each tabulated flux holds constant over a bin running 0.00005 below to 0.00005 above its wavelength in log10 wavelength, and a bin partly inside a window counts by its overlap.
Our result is 1.9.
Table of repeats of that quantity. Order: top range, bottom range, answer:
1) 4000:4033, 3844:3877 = 2.14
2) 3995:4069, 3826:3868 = 2.42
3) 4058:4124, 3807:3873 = 2.33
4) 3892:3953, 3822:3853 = 1.50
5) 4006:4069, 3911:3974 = 1.90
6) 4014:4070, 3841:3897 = 2.08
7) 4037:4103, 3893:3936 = 1.74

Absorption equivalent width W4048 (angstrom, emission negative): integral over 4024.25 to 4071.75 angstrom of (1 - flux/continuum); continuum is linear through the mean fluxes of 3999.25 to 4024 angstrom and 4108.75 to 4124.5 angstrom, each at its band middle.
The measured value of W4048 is 1.4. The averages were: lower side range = 5.86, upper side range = 5.82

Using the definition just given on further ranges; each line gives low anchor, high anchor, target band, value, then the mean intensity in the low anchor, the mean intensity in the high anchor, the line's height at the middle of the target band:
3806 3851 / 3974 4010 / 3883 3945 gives 8.8 angstrom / 2.64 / 5.07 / 3.91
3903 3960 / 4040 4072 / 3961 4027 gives -3.6 angstrom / 3.41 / 5.58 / 4.5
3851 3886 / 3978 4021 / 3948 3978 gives 8.9 angstrom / 3.01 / 5.45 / 4.77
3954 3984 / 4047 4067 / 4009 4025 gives -4.8 angstrom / 3.4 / 5.52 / 4.56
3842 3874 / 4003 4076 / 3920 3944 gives 8.7 angstrom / 2.92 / 5.73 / 4.07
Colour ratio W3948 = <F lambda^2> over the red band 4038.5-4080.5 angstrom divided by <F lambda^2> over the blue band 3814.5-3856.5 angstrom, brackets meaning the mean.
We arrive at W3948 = 2.46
